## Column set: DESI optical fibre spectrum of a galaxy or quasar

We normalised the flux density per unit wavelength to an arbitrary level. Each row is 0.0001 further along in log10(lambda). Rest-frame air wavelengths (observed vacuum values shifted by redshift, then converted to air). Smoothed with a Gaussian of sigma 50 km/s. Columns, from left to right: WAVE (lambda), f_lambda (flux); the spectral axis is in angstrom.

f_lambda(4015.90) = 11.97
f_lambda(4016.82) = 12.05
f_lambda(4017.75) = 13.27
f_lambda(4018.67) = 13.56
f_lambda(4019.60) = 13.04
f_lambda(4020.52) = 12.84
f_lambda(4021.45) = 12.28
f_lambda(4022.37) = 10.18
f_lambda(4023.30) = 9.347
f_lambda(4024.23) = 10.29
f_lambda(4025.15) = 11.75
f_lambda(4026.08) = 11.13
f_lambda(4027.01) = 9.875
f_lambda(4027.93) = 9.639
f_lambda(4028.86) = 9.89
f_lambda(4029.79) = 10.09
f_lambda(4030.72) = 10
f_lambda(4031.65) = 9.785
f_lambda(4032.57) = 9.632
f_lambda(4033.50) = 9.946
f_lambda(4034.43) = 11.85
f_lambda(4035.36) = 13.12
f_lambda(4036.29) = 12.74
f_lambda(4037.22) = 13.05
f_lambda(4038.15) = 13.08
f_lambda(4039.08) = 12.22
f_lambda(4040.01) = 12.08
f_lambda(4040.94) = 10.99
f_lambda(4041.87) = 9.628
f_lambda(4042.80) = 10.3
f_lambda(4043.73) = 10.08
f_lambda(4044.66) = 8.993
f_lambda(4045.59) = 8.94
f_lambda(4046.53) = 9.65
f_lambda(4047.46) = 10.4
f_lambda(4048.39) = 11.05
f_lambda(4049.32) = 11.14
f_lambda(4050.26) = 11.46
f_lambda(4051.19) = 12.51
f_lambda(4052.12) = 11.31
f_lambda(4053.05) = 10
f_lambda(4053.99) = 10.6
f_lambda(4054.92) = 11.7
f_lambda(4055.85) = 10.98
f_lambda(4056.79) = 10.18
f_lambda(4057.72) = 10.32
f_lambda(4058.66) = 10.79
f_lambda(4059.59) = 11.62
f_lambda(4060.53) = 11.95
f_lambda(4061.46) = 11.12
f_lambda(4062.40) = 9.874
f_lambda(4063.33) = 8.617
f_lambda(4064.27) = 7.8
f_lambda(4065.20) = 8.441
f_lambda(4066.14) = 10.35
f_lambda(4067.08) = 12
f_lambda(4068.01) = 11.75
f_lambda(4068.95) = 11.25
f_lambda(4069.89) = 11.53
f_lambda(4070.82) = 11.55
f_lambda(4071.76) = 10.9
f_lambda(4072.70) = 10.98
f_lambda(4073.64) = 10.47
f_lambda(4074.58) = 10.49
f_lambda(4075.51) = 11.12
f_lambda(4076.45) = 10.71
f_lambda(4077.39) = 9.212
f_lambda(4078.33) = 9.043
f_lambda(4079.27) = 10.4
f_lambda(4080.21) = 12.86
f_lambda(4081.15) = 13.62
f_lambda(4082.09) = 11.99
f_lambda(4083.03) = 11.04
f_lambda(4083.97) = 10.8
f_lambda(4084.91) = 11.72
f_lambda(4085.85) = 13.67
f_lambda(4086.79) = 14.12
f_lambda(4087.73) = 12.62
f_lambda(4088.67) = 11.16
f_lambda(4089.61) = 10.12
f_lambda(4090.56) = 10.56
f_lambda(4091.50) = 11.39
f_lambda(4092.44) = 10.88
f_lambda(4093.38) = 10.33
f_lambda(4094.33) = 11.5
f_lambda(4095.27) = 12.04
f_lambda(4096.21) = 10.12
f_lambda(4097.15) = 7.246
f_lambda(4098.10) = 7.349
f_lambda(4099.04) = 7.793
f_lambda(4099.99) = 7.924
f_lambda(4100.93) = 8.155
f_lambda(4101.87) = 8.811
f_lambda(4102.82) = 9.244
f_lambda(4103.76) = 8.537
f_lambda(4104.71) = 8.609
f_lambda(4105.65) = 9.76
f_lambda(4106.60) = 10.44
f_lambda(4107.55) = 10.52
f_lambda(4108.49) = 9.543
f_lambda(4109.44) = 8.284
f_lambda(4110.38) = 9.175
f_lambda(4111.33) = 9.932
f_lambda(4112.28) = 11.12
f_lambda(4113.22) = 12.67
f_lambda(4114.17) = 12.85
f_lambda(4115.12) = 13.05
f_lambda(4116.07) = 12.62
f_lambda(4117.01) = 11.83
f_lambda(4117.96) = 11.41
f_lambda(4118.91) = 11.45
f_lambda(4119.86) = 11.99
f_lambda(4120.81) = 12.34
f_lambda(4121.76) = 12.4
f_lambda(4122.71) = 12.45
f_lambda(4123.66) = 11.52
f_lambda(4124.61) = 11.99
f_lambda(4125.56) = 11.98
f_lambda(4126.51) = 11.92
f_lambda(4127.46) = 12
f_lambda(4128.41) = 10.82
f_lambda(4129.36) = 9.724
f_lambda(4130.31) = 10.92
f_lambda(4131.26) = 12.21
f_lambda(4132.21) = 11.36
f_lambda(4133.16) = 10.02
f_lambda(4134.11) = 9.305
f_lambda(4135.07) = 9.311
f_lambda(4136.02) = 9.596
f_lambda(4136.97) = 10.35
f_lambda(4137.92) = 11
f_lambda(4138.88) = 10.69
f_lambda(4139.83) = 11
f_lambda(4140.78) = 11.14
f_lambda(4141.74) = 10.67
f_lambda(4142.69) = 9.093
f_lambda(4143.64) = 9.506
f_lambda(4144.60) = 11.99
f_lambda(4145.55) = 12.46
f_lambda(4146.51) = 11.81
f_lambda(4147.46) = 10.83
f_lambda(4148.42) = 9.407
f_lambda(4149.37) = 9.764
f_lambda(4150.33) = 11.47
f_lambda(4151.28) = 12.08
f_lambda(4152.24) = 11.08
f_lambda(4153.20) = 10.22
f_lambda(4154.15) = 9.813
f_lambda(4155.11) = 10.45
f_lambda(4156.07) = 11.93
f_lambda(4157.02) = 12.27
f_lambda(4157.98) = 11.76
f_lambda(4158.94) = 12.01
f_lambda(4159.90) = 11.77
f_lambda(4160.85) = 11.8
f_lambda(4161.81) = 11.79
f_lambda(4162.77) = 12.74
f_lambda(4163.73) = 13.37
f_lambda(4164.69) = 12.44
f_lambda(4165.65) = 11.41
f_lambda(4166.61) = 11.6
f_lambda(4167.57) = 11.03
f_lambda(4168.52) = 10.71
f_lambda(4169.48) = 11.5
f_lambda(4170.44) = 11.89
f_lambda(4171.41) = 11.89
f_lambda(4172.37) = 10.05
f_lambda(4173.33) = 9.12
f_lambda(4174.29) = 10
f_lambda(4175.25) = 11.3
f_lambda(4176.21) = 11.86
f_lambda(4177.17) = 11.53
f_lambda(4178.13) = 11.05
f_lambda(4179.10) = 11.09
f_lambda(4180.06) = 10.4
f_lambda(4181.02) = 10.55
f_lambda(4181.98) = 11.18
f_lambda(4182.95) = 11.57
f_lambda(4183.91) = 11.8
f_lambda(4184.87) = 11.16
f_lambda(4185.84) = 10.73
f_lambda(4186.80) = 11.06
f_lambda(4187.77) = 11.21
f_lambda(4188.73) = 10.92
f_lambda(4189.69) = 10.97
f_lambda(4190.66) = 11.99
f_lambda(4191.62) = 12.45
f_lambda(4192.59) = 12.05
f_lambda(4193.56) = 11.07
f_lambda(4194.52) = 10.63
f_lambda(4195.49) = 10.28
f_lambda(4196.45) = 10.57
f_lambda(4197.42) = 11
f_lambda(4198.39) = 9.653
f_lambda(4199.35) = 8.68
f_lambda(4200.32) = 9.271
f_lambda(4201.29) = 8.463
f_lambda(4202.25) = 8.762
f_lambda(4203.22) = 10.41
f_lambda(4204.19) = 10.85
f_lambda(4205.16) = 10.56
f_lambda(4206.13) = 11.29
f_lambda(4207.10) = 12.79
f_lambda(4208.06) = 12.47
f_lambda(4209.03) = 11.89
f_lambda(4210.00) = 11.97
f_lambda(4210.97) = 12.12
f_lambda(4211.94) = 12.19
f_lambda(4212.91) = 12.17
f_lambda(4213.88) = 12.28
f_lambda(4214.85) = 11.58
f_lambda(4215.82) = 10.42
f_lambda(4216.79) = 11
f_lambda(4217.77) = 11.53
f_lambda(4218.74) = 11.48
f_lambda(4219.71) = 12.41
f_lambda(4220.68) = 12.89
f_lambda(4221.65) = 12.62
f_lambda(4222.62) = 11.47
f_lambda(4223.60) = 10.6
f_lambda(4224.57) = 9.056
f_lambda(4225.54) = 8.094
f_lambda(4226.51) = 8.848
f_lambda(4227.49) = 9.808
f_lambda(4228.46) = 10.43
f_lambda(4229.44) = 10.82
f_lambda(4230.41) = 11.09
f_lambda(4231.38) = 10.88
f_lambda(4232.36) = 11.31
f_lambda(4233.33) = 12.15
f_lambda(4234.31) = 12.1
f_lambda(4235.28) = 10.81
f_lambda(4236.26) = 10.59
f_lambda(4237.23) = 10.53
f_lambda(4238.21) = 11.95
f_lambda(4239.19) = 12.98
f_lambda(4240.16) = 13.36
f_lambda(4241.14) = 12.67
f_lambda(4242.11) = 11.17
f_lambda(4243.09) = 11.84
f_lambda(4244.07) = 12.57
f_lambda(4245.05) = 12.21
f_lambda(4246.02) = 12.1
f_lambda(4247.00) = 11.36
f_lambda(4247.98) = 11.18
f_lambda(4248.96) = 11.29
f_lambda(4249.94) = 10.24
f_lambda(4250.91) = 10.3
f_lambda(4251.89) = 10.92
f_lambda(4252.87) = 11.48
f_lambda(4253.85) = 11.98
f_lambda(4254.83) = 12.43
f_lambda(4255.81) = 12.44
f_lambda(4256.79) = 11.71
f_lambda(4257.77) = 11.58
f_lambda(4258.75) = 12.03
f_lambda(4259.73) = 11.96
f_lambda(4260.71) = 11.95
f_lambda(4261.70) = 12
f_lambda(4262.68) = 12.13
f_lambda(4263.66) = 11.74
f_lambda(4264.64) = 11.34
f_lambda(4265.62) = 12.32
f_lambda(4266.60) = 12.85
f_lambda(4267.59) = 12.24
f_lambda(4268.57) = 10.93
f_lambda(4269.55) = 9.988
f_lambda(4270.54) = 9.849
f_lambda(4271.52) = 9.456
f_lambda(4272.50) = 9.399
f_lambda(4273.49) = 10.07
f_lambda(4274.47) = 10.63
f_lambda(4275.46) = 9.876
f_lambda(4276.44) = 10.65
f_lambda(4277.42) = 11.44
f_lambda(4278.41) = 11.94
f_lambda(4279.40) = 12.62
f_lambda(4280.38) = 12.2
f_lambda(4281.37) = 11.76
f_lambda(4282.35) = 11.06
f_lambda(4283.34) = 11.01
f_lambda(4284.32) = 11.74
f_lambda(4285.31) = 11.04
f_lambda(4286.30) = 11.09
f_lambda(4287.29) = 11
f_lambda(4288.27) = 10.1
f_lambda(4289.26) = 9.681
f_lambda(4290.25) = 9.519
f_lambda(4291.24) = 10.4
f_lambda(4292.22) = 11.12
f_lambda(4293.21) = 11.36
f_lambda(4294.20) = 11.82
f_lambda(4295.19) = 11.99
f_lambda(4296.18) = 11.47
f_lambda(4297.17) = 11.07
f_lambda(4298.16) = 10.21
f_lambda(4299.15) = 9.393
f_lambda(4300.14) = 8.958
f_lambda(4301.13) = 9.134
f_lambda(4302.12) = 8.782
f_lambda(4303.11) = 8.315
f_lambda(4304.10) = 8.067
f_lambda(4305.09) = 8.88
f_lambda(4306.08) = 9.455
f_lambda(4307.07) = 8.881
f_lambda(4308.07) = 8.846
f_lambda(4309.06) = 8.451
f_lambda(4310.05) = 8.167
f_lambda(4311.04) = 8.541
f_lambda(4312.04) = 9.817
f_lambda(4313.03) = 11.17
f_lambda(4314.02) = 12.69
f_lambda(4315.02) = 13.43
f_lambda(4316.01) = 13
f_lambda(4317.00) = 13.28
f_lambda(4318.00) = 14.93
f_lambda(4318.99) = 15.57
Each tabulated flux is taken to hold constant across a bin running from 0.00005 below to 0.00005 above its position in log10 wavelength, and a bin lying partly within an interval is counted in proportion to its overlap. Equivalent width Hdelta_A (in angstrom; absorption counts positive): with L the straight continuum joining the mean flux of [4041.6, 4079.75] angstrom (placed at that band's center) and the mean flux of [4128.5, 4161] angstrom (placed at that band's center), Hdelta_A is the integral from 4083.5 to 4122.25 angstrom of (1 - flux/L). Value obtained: 0.2 angstrom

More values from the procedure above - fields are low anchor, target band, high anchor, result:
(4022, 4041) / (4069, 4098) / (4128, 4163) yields -0.4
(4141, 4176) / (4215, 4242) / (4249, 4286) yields 0.2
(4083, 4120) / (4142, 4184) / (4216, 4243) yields -1.3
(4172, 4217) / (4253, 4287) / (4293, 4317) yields -3.2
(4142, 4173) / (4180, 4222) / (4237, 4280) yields 0.8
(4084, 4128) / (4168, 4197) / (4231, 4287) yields 0.1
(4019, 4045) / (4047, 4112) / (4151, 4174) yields 3.8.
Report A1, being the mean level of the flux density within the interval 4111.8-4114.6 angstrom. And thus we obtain 12.2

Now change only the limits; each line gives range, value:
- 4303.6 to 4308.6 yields 8.82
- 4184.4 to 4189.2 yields 11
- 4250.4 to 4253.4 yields 10.9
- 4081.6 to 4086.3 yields 11.8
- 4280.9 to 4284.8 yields 11.4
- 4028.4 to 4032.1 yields 9.93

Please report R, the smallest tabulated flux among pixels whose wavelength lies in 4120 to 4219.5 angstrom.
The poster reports 8.463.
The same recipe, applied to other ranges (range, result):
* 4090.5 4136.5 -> 7.246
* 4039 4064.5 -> 7.8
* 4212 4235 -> 8.094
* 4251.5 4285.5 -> 9.399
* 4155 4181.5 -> 9.12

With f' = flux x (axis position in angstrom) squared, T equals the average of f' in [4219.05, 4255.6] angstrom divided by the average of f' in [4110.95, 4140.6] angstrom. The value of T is 1.05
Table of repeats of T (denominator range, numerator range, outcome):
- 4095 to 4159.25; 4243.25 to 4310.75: 1.09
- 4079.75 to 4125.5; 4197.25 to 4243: 1.08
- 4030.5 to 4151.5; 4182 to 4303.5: 1.11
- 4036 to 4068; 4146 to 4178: 1.11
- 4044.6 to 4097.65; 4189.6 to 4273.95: 1.12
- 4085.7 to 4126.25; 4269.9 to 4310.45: 1.05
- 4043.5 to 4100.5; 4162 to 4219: 1.10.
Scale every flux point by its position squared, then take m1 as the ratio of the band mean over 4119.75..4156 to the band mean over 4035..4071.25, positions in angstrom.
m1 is 1.05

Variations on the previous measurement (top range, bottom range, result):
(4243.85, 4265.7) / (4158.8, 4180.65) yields 1.07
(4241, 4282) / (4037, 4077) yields 1.17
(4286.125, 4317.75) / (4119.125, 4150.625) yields 1.01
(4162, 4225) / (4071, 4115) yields 1.12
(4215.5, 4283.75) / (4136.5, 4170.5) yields 1.05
